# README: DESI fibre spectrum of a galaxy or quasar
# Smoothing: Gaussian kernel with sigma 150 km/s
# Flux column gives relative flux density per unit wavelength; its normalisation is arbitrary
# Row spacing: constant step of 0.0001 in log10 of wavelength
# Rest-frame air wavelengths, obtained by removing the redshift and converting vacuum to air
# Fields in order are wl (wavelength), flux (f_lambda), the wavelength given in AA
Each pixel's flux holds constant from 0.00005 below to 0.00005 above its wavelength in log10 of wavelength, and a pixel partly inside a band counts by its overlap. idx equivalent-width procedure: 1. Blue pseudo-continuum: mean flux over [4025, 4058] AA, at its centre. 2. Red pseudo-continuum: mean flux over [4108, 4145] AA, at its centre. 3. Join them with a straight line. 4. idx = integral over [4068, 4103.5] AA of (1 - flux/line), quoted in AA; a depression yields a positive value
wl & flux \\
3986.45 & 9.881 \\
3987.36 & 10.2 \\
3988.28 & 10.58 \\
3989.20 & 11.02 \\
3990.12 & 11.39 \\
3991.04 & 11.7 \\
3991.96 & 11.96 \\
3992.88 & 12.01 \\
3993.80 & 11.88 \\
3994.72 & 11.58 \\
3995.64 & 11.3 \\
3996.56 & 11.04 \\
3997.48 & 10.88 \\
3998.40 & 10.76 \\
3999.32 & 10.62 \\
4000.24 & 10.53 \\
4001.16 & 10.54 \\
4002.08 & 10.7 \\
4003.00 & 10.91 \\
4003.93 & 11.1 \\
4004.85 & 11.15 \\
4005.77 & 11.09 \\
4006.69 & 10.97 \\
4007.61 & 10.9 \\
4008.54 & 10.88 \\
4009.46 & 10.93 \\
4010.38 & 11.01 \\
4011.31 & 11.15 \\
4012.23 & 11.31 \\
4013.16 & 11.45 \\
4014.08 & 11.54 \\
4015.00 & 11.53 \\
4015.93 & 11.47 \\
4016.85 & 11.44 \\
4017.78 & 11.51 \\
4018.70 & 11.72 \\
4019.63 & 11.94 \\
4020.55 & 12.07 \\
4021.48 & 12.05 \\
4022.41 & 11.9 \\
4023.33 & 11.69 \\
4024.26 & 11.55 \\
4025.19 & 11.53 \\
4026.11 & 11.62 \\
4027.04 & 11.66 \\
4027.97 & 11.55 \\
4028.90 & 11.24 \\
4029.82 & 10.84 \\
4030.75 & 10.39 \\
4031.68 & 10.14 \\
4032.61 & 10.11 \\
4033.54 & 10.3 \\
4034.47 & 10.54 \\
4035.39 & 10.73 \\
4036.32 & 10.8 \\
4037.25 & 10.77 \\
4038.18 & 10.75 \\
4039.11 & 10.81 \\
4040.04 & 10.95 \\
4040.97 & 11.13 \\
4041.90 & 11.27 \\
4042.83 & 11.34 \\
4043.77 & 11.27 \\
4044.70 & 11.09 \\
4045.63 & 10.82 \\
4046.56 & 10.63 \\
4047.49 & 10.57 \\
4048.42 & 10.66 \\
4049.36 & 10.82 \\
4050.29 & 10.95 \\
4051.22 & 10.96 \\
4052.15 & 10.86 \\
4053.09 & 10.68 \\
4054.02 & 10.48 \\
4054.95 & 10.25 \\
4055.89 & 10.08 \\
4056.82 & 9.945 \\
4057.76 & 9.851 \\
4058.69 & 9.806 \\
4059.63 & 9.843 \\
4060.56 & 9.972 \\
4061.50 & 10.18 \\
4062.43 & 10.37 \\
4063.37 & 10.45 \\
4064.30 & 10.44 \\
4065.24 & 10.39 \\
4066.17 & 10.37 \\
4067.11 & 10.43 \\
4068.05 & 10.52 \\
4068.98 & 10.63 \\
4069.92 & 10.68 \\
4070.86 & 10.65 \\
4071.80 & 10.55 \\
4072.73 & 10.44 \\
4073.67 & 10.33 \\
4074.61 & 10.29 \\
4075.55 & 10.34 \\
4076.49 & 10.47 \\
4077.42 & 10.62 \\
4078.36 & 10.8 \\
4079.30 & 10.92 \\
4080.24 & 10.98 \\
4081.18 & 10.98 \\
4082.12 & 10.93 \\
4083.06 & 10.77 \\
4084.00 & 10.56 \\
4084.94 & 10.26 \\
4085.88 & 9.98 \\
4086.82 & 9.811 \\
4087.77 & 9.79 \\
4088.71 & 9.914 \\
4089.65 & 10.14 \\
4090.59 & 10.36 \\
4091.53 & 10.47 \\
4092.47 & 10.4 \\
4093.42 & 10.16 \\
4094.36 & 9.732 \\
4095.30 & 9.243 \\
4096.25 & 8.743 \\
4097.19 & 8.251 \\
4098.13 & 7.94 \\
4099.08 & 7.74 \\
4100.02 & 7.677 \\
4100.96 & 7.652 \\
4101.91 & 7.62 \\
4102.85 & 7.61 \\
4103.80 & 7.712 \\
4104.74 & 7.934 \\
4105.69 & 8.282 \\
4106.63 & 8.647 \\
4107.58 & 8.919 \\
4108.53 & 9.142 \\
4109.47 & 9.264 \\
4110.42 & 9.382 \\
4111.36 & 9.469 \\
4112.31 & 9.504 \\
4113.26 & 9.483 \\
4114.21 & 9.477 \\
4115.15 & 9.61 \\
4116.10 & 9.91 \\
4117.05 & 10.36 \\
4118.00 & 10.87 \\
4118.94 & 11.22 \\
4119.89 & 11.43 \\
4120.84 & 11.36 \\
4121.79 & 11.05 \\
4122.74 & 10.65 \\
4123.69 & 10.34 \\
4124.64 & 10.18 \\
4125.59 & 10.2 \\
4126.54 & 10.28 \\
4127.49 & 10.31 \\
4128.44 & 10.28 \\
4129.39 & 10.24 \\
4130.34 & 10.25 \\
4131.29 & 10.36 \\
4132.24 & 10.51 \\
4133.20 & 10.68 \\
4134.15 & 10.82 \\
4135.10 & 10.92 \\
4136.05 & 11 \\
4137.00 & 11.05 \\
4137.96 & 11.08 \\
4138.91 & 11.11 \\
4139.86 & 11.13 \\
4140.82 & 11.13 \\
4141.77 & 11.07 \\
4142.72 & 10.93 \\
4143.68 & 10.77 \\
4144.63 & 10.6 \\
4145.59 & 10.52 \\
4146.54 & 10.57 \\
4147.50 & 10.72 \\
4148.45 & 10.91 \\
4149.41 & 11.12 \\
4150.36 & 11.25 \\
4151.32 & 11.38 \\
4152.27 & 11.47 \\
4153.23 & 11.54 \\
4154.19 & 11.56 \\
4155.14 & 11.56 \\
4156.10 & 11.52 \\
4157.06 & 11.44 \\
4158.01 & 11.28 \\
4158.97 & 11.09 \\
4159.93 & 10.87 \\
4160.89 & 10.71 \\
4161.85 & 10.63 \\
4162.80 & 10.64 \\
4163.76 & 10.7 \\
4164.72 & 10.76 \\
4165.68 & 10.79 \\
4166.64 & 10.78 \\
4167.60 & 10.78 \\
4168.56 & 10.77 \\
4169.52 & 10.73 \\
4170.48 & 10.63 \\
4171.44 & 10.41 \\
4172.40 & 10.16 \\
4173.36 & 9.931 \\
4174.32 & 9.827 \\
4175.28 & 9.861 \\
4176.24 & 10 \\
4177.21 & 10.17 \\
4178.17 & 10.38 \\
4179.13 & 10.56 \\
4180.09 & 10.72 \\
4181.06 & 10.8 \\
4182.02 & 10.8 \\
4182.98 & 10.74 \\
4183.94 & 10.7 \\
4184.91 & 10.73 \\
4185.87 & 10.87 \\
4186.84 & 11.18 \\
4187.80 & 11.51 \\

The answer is 2.6 AA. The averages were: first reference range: 10.8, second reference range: 10.4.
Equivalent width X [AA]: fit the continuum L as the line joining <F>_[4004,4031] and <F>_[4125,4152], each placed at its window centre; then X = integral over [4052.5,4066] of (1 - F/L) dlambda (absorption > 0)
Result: 1.2 AA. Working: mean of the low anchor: 11.4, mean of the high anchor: 10.8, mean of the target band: 10.2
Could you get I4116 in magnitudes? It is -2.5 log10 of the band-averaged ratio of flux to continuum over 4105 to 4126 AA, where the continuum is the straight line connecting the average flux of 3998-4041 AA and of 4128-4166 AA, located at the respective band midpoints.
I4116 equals 0.11 mag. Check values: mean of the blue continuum 11.1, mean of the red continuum 10.9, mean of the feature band 9.92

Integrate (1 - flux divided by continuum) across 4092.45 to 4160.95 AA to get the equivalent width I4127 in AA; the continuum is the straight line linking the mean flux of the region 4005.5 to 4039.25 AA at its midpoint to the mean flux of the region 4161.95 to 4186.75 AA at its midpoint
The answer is 3.7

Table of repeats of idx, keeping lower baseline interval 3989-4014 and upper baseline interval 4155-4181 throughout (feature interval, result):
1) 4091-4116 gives 4.5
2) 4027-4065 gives 1.3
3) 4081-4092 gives 0.6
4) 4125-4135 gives 0.3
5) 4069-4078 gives 0.4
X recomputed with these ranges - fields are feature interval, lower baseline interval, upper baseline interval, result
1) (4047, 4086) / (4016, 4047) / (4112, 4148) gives 1.7 AA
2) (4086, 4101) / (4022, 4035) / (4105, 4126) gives 1.3 AA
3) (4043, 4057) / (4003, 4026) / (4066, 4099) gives 0.1 AA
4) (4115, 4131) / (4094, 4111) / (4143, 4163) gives -1.8 AA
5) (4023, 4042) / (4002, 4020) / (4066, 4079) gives 0.1 AA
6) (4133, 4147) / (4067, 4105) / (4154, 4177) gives -0.7 AA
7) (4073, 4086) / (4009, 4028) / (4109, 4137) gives 0.3 AA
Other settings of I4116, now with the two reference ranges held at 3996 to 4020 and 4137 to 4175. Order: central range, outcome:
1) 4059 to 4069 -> 0.074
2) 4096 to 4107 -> 0.347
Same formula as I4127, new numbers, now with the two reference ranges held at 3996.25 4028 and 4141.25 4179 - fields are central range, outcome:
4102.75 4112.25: 1.9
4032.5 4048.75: 0.5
